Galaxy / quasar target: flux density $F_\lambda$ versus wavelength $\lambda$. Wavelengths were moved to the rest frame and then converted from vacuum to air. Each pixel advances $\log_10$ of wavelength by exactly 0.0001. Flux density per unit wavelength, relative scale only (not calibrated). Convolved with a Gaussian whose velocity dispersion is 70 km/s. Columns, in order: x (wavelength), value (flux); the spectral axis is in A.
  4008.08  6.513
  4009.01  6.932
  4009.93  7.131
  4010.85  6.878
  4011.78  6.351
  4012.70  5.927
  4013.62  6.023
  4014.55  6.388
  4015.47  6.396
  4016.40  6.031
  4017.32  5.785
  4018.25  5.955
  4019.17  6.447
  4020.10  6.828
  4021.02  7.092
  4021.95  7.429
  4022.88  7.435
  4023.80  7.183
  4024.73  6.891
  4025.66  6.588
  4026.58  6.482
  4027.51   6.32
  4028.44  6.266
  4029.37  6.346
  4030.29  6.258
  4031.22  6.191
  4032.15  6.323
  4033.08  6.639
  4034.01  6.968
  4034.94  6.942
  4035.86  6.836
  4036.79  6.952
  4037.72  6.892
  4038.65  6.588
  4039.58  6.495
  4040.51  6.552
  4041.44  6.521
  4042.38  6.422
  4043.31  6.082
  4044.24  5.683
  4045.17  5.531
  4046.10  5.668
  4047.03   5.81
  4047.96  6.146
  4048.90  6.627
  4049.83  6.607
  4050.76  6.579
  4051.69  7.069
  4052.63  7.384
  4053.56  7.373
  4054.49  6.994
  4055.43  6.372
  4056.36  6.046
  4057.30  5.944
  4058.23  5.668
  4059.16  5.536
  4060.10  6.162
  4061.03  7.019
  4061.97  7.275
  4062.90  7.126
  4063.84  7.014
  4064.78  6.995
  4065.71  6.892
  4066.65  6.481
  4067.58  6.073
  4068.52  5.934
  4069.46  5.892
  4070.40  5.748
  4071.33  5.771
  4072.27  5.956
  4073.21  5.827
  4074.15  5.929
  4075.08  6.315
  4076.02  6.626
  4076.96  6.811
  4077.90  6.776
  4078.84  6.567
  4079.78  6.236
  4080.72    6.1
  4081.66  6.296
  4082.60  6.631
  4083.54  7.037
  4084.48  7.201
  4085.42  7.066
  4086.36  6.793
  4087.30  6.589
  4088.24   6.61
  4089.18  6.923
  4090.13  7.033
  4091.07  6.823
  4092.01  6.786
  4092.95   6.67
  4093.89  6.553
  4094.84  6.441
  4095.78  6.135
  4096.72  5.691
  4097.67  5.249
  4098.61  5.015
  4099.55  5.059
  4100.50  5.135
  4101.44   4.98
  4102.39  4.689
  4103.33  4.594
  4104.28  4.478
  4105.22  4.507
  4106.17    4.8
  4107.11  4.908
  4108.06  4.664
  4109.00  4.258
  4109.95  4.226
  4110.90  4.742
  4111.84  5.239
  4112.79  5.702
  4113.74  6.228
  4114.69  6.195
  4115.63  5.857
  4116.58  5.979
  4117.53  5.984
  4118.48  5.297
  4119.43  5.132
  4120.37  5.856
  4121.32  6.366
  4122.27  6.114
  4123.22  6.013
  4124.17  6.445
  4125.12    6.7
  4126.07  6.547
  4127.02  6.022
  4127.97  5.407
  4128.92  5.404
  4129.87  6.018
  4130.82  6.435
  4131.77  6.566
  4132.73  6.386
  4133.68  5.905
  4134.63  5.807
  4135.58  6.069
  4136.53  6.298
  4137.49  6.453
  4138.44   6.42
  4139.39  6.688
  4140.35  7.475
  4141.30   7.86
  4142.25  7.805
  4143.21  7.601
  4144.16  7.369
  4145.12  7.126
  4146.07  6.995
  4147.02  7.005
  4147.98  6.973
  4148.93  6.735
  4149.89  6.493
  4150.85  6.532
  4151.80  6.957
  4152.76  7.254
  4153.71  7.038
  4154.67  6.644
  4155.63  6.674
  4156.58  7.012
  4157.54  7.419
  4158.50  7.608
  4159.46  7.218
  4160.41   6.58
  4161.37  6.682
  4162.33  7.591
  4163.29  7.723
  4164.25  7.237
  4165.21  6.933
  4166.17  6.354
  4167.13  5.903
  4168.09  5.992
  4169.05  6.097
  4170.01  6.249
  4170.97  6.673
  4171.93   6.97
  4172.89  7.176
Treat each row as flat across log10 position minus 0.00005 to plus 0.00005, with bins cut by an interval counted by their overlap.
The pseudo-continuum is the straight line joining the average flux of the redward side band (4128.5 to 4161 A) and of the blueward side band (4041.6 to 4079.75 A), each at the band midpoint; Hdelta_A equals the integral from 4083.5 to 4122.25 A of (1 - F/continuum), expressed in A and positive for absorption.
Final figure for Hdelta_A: 4.97 A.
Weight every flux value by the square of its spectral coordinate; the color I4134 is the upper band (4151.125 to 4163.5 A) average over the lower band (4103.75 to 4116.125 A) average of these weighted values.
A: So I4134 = 1.43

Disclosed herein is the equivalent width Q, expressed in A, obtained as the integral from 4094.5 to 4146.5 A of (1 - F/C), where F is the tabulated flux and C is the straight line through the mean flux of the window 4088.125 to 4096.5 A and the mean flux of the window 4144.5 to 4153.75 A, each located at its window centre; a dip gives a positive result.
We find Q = 6.93 A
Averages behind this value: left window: 6.64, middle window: 5.88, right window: 6.91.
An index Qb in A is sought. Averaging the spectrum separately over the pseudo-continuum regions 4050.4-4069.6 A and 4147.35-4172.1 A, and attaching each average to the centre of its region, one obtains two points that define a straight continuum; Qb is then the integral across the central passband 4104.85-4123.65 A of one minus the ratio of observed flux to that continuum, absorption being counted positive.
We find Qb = 3.7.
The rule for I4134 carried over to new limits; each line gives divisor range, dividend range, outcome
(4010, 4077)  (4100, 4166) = 1.01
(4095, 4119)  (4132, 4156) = 1.33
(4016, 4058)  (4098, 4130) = 0.86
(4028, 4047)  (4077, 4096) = 1.07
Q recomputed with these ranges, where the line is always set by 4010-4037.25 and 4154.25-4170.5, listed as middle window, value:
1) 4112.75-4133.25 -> 2.2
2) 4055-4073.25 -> 0.9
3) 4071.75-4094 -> 0.3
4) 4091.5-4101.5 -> 1.3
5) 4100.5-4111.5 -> 3.4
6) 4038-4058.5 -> 0.7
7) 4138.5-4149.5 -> -0.7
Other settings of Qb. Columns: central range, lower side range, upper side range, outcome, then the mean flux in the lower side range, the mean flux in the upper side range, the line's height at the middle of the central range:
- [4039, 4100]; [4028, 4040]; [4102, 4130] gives -2.9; 6.6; 5.48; 6.11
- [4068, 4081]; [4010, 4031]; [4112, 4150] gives 0.6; 6.52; 6.38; 6.45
